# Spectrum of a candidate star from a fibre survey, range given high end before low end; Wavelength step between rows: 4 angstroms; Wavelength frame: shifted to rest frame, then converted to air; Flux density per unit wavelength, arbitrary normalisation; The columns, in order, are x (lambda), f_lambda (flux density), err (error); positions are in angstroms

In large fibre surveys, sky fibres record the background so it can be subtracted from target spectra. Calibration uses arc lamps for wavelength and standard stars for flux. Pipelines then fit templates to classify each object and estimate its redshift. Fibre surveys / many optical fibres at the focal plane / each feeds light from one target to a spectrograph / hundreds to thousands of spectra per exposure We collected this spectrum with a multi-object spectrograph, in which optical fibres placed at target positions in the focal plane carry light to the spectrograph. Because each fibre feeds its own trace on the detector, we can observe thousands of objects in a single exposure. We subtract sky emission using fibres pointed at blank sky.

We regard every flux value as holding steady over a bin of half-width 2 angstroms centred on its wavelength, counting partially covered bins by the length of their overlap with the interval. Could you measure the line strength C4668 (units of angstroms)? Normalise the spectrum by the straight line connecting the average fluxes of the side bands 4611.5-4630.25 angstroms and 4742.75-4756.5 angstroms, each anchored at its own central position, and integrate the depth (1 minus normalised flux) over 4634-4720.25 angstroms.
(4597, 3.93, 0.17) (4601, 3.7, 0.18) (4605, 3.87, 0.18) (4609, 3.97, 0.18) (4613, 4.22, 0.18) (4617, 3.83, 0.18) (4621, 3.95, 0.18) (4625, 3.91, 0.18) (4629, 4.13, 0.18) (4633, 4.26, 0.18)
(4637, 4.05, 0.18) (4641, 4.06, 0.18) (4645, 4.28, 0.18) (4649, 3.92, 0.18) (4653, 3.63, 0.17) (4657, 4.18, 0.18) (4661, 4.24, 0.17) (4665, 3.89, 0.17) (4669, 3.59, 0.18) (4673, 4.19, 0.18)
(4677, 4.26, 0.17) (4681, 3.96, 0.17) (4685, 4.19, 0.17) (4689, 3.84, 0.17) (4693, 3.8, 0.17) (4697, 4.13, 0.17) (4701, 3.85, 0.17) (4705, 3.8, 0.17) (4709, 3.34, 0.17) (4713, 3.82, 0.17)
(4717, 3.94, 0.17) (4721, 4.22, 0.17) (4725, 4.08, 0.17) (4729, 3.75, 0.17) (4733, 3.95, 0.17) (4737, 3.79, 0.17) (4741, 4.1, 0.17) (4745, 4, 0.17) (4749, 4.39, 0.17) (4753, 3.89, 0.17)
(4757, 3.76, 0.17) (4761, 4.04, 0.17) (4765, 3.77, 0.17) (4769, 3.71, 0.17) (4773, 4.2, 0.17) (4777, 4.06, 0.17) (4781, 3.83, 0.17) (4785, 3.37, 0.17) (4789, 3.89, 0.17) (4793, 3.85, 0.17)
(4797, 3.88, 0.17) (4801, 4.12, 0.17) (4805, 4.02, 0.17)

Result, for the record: 1.4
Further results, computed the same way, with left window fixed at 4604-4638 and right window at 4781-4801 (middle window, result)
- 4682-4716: 0.58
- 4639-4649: -0.32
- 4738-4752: -0.95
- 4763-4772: 0.08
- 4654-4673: -0.06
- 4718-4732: -0.44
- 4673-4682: -0.45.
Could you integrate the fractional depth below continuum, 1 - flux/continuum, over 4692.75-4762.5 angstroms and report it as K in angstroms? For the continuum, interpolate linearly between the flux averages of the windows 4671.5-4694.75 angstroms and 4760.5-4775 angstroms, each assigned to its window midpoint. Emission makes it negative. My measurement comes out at 0.84 angstroms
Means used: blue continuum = 4.04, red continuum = 3.92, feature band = 3.93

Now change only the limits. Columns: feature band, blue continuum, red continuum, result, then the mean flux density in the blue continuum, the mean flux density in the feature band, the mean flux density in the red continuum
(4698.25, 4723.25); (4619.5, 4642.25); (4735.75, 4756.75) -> 1.2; 4.06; 3.84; 4.02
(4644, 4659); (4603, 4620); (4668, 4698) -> 0.0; 3.97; 3.98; 4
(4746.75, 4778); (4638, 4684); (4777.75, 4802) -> -0.9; 4.02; 3.98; 3.82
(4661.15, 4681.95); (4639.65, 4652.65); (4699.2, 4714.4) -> -0.6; 4.03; 4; 3.7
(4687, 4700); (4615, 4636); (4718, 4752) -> 0.3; 4.02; 3.92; 4.03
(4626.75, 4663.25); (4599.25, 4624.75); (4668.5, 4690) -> -0.9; 3.92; 4.08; 4.04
